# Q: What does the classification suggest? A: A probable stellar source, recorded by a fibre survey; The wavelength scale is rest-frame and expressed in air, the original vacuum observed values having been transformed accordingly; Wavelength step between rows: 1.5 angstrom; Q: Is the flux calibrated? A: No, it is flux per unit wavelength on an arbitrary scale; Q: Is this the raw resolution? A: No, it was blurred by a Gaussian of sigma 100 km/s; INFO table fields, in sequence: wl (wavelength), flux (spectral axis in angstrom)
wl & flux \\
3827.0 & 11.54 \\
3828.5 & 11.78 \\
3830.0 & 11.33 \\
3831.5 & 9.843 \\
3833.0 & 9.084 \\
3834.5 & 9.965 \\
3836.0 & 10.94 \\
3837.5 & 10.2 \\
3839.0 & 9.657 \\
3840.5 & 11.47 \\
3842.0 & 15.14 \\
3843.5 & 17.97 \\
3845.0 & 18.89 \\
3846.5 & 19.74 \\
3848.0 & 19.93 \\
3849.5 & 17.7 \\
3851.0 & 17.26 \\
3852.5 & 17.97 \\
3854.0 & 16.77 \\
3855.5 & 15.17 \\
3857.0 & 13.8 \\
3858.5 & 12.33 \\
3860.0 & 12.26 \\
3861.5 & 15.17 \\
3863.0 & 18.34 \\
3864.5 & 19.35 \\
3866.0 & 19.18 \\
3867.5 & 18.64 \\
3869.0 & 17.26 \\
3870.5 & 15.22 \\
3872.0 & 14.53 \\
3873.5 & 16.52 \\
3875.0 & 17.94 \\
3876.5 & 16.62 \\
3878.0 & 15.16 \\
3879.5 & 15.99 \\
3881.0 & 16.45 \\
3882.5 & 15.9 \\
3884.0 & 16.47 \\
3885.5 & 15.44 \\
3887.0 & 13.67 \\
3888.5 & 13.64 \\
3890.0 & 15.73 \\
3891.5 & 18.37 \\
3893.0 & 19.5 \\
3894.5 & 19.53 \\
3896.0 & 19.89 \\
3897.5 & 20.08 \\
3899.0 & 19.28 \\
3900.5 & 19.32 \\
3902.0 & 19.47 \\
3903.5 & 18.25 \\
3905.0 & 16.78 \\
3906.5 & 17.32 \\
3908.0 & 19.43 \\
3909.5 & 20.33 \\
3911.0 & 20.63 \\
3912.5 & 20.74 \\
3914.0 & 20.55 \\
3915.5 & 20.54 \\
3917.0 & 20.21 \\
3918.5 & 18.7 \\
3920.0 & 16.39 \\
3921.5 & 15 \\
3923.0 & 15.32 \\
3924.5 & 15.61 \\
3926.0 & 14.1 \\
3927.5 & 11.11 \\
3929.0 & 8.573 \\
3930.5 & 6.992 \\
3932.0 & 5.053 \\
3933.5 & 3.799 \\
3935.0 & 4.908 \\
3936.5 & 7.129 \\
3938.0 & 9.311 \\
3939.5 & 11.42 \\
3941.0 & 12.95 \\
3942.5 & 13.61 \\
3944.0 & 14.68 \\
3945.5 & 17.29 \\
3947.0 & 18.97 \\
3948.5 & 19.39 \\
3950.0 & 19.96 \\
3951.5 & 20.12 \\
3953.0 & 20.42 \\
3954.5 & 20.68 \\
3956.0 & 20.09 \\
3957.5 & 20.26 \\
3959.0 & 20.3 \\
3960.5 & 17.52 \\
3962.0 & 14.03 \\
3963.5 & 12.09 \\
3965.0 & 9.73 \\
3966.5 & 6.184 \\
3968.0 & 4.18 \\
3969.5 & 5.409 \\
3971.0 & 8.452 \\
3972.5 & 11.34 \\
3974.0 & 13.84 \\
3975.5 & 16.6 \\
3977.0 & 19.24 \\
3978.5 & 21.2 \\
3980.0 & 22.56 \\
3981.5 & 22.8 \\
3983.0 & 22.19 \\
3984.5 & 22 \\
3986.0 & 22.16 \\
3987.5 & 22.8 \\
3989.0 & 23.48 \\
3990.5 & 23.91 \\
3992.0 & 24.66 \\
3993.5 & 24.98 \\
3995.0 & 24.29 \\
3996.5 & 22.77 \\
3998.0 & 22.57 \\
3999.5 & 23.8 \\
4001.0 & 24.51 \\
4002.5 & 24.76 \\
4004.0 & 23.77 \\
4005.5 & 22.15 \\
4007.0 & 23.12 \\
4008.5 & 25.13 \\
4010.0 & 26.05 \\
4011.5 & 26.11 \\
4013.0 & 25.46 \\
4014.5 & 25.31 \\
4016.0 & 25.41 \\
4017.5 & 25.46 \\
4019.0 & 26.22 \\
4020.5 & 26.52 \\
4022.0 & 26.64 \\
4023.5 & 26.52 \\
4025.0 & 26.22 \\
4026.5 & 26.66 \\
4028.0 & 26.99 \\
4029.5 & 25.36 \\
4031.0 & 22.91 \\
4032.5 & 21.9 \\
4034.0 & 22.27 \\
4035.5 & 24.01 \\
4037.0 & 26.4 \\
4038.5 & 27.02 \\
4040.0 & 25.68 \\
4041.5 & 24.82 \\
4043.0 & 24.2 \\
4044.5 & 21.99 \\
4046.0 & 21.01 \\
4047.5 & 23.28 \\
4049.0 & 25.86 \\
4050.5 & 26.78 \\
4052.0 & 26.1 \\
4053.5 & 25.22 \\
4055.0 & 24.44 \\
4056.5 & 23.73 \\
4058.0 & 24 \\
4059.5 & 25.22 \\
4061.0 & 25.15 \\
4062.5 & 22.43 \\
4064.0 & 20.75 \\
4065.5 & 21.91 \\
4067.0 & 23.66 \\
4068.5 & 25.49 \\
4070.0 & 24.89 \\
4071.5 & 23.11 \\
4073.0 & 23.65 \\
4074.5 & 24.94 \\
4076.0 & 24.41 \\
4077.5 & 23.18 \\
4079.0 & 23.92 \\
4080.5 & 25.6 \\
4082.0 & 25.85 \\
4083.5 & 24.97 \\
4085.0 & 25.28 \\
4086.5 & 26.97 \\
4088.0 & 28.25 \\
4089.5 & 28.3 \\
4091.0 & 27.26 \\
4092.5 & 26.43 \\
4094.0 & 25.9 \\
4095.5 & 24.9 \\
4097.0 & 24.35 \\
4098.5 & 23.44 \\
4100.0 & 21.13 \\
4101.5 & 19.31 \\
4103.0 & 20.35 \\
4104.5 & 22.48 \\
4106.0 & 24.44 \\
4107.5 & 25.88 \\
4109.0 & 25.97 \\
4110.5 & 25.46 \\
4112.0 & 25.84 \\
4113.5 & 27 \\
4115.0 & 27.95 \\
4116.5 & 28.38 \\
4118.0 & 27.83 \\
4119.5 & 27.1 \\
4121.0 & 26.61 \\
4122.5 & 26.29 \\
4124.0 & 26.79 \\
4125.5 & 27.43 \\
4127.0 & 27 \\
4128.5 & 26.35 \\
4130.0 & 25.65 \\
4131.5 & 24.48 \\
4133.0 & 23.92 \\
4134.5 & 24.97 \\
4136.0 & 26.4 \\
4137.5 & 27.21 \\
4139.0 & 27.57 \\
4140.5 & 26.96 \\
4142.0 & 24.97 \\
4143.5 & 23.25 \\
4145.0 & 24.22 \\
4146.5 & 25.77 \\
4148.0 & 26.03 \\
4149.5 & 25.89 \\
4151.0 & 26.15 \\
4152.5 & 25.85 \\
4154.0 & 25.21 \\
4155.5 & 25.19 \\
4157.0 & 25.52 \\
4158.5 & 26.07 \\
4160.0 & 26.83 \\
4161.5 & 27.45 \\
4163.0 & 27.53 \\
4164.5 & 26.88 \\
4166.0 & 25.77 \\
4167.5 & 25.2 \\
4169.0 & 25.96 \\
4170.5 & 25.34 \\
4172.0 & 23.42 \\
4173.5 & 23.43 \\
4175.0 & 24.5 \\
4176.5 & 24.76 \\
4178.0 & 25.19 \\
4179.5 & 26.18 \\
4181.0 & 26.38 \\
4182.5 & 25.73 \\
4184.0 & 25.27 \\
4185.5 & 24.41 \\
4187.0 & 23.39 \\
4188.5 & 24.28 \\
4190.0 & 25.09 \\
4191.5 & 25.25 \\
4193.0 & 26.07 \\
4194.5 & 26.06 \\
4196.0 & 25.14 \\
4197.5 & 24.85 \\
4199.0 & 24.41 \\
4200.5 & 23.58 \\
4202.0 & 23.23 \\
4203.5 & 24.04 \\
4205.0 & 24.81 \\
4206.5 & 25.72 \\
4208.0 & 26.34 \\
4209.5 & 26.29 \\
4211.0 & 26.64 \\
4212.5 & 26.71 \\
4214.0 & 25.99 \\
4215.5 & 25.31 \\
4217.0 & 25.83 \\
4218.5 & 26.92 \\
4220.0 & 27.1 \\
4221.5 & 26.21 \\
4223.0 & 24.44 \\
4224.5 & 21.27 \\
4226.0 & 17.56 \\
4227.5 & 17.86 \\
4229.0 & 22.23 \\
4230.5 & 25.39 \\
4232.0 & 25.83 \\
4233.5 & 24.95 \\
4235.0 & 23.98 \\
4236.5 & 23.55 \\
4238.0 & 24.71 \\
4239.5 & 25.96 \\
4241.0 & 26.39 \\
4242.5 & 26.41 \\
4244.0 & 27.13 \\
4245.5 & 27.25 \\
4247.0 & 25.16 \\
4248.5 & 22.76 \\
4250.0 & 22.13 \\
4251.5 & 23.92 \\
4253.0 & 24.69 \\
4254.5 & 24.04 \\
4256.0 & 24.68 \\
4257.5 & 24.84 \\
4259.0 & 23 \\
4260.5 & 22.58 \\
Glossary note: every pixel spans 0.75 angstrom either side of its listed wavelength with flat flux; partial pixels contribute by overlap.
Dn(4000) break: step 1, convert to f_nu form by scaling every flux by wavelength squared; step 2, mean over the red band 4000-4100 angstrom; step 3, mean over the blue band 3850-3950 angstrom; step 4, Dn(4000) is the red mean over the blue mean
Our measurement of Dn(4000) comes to 1.69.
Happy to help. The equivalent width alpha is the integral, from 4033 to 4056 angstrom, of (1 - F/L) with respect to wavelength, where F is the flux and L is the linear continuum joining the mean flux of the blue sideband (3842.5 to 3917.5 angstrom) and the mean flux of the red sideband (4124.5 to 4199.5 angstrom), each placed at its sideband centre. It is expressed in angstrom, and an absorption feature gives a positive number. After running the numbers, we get -2.4 angstrom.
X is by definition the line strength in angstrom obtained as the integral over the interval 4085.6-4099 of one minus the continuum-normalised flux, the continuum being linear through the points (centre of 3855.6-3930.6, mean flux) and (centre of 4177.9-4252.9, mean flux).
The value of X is -2.8 angstrom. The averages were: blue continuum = 16.8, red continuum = 24.8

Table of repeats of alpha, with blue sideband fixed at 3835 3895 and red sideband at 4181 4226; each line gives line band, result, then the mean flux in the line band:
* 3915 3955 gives 8.5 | 14.1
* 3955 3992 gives 3.9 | 17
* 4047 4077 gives -4.2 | 24.3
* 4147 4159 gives -1.0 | 25.7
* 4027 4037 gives -1.8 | 24.2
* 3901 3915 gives -1.7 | 19.3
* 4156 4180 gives -1.5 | 25.6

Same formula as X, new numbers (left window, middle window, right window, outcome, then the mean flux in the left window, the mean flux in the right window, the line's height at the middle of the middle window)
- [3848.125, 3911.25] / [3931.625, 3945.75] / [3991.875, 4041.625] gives 7.3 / 17.1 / 24.9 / 20.5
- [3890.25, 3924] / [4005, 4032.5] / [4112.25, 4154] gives -3.6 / 18.8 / 26.2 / 22.5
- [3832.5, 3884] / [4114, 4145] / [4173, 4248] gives -4.8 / 15.6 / 24.9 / 22.8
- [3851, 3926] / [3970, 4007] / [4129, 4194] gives -1.6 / 17.2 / 25.5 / 20.3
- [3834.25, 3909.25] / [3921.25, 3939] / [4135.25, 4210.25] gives 8.4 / 16.5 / 25.4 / 18.2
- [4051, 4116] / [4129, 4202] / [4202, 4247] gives -1.7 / 24.7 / 24.9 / 24.8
